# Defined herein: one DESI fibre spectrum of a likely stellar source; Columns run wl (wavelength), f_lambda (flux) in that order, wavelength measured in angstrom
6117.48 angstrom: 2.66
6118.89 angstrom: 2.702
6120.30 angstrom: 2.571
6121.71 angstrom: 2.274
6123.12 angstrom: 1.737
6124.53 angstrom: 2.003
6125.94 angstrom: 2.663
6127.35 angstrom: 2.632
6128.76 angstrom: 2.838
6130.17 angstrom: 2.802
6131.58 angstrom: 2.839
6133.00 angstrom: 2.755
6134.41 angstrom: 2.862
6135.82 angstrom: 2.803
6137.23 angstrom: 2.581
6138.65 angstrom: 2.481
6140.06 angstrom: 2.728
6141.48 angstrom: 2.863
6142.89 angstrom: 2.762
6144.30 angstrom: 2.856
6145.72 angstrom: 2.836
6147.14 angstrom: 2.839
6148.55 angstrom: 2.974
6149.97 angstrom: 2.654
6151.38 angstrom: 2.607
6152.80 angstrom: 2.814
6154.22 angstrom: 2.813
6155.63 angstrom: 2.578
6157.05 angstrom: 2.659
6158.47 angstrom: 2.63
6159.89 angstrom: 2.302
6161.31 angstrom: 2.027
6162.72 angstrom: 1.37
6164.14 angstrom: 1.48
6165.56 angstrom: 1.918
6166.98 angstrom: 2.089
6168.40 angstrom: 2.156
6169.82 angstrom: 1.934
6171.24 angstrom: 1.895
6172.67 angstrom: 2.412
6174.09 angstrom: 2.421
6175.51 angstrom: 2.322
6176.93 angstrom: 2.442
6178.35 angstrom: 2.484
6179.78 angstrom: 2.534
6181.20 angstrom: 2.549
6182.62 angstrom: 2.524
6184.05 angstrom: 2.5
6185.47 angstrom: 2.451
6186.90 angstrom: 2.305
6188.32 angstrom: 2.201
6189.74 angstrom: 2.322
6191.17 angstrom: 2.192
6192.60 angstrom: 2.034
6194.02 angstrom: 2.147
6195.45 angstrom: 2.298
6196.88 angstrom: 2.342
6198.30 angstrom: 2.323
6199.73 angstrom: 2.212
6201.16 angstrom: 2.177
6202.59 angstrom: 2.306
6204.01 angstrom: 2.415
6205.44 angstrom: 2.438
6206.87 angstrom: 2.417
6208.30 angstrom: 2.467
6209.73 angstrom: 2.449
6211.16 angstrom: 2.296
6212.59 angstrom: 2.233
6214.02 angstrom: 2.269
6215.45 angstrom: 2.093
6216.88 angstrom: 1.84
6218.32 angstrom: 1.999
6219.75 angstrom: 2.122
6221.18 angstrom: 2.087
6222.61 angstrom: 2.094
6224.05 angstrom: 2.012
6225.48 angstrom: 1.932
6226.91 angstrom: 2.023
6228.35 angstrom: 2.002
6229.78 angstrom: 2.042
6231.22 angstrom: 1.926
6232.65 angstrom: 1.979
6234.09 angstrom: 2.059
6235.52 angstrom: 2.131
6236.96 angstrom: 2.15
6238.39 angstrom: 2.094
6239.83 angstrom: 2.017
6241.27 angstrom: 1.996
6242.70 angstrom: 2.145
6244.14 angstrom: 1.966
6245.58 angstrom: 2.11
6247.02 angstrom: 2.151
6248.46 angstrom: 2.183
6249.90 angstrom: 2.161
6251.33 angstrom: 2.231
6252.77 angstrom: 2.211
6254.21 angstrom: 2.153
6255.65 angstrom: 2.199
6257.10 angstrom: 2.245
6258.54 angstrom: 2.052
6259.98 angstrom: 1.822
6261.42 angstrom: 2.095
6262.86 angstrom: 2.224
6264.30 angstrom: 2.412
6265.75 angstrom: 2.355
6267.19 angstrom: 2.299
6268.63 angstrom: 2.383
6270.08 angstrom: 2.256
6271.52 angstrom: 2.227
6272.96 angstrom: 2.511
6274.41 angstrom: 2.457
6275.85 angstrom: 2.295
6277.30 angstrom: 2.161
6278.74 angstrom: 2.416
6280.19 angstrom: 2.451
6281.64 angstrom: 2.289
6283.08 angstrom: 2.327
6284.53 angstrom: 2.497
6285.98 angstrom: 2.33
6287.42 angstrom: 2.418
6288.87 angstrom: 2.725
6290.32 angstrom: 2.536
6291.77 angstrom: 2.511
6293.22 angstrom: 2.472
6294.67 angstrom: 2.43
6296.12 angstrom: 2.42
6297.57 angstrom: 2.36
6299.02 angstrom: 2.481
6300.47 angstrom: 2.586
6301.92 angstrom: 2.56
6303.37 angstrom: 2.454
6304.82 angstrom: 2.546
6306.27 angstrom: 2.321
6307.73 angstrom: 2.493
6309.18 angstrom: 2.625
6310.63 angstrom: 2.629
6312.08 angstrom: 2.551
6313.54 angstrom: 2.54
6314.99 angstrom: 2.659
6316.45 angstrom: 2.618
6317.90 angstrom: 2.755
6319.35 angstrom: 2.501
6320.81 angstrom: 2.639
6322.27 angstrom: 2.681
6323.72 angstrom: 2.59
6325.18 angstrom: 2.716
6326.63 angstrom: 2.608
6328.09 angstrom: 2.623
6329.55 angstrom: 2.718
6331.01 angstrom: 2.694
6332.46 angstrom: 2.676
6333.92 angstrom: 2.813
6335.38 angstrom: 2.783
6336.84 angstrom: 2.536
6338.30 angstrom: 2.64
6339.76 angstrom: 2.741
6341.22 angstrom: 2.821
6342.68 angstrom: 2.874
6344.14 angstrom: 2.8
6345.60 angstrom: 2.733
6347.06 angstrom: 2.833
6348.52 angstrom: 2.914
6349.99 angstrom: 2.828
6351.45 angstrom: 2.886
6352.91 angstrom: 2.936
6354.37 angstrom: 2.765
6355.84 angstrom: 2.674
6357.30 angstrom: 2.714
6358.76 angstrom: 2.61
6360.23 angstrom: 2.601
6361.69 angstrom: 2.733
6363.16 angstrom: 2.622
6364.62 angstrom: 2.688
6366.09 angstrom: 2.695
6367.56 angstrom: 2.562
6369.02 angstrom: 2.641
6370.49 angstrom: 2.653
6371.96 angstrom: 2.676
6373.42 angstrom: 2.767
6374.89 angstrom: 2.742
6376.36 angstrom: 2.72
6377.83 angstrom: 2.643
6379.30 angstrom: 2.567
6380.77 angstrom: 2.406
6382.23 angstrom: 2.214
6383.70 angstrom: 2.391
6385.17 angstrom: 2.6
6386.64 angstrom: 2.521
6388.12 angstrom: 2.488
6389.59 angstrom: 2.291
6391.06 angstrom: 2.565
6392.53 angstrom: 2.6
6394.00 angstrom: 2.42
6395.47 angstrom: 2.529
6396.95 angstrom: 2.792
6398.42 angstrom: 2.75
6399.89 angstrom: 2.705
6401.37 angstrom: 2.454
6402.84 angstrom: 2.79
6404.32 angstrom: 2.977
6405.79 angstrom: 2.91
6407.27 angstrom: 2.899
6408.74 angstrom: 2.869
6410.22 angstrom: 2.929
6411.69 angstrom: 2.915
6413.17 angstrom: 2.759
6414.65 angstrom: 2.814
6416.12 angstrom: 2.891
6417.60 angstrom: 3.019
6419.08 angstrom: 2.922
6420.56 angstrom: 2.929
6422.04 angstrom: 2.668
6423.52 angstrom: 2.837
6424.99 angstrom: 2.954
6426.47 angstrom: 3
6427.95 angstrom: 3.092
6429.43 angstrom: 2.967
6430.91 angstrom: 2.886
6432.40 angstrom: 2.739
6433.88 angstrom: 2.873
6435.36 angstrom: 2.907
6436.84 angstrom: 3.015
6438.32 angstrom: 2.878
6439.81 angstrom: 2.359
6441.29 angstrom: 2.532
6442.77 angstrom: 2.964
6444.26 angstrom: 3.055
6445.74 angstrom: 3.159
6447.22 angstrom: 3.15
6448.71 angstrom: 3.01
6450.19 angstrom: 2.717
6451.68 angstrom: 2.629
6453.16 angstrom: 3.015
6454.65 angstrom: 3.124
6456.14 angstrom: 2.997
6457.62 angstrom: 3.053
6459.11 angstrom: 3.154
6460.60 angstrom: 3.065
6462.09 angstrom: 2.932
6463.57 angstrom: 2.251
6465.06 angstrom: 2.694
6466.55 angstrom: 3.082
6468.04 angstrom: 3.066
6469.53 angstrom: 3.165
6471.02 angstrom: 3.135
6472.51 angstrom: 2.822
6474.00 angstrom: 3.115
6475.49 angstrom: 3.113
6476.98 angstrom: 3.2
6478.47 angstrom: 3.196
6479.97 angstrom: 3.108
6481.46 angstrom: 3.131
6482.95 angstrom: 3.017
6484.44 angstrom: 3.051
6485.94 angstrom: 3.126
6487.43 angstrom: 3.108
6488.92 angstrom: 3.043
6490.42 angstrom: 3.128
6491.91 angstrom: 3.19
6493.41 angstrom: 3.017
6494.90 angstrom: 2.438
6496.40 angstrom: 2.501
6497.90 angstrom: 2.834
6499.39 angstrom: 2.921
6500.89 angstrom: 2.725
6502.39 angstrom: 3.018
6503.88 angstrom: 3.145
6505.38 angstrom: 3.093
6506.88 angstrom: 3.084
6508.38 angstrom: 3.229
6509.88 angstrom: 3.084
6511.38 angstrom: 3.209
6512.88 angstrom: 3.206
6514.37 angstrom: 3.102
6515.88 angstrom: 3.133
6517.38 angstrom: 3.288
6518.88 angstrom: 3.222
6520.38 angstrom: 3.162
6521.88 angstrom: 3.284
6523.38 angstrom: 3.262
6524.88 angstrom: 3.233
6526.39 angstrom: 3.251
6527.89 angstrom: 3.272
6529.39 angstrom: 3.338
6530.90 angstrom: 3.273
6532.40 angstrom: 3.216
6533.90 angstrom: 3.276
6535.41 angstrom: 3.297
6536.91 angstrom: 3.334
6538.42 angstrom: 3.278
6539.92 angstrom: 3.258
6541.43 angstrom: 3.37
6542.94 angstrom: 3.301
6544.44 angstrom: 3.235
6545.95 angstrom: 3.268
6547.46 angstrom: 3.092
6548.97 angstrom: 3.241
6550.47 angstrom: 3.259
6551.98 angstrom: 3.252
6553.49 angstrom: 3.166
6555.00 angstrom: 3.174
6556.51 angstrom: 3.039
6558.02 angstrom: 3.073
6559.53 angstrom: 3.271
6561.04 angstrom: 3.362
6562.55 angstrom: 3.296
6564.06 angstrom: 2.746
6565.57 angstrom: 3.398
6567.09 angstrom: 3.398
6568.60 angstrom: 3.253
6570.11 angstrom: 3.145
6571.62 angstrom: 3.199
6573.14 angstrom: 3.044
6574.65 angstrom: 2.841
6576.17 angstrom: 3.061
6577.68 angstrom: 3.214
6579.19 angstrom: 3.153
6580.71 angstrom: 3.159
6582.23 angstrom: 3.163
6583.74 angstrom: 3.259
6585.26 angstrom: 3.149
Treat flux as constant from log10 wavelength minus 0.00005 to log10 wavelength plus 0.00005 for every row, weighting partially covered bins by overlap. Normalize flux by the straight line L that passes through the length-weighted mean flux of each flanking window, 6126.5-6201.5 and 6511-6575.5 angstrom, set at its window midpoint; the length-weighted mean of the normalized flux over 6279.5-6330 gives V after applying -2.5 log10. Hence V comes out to 0.08 mag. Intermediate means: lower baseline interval 2.45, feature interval 2.53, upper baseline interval 3.22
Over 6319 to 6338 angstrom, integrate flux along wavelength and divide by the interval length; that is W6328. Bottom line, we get 2.66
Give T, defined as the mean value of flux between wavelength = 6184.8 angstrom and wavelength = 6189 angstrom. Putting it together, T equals 2.32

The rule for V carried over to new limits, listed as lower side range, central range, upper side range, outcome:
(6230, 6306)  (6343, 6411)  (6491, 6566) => -0.01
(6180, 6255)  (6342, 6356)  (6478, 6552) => -0.09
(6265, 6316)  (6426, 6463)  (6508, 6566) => 0.00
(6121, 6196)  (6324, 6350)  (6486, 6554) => 0.02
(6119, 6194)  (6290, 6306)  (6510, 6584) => 0.10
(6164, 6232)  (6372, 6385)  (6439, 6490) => 0.07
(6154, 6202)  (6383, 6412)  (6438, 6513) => 0.05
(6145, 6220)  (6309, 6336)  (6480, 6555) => 0.00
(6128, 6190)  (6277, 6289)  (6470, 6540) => 0.13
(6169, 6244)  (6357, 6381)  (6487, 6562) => 0.02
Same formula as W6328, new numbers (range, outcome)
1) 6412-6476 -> 2.92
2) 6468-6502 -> 3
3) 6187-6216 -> 2.28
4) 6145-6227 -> 2.3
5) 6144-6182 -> 2.39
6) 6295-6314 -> 2.5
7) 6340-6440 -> 2.74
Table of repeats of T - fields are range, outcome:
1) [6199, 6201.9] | 2.19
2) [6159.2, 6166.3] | 1.82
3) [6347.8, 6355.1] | 2.87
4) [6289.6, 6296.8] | 2.47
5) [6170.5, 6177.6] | 2.3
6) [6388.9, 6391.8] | 2.43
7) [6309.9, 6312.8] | 2.6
